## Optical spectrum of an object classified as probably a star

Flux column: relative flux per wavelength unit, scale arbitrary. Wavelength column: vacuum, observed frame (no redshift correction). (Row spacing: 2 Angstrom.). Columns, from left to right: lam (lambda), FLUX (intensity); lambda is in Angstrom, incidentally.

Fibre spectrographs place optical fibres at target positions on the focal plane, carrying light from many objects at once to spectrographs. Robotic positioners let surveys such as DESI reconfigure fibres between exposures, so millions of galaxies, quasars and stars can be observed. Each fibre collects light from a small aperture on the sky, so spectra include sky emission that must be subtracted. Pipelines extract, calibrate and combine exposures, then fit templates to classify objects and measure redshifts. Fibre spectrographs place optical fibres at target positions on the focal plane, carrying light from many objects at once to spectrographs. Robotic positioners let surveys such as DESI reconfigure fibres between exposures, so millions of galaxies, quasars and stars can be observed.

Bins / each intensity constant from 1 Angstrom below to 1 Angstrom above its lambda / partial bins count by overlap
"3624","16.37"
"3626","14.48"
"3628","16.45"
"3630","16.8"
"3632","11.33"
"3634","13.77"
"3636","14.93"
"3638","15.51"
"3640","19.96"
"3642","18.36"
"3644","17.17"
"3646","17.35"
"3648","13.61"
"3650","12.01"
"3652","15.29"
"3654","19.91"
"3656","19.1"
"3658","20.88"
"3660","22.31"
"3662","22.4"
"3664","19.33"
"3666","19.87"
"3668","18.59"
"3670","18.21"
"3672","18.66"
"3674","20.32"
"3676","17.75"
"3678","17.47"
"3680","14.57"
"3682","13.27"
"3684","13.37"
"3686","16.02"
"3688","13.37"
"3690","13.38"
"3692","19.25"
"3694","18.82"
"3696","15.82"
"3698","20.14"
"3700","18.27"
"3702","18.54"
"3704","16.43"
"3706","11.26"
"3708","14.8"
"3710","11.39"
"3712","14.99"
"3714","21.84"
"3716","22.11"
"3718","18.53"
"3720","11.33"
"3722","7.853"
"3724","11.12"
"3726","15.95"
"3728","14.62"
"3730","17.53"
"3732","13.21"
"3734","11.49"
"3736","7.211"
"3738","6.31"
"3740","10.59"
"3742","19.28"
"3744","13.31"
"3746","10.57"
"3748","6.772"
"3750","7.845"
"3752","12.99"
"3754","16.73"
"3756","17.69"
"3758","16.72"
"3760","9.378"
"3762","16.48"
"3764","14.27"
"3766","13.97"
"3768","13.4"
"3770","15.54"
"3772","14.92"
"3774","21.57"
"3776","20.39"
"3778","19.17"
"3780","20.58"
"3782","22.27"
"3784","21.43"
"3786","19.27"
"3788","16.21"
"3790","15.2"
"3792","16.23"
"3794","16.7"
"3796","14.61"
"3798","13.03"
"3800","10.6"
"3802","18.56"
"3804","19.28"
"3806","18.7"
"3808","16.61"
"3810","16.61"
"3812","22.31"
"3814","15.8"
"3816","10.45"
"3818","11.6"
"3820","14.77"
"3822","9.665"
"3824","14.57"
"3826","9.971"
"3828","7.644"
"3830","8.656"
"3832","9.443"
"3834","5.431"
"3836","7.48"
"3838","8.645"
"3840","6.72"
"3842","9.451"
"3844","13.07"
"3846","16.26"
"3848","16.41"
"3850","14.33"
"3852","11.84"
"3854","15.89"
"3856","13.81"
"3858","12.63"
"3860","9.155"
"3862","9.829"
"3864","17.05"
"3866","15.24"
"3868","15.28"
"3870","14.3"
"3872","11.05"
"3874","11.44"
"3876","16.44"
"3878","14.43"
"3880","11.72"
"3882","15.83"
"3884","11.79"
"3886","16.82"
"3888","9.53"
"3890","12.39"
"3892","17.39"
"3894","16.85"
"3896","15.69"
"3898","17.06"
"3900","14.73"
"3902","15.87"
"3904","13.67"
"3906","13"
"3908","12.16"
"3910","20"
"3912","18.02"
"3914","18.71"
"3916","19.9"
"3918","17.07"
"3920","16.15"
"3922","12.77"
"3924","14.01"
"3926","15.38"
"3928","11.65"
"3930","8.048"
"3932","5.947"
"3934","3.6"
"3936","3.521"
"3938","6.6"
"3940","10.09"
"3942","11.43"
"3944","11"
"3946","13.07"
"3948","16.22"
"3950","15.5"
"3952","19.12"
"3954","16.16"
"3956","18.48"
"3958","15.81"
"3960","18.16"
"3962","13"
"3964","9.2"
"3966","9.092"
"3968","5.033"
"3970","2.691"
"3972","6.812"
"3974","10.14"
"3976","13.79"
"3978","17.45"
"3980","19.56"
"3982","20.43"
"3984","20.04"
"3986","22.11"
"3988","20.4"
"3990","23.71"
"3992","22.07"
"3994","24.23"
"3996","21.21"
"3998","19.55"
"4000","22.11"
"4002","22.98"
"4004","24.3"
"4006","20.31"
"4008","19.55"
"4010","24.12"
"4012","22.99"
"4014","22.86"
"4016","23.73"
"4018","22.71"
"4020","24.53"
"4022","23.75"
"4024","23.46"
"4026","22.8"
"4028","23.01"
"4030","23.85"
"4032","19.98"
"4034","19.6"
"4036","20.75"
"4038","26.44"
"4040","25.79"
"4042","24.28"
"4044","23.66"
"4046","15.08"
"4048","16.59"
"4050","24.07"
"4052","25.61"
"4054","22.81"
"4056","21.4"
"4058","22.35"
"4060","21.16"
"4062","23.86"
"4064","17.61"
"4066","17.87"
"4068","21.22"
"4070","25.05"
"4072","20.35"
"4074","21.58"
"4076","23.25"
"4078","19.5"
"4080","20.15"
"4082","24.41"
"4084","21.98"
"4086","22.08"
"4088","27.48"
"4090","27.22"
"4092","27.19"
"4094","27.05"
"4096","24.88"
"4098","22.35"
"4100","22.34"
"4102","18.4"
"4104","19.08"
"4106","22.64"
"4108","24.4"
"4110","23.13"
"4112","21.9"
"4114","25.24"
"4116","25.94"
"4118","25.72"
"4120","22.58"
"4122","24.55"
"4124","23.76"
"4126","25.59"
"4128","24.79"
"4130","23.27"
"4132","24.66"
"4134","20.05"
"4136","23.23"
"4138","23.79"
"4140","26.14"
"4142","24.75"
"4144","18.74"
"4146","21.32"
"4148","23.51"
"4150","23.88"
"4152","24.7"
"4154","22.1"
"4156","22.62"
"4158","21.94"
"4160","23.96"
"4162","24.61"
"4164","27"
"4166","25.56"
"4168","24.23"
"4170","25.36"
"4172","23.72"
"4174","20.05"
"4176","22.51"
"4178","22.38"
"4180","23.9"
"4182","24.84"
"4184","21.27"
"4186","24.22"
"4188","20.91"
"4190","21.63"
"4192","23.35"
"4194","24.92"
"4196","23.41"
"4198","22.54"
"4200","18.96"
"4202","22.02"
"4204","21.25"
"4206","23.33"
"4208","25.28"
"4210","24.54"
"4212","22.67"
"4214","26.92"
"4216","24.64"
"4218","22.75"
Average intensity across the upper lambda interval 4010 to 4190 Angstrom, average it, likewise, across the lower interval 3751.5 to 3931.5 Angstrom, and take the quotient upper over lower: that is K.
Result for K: 1.59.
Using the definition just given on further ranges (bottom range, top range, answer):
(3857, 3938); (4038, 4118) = 1.67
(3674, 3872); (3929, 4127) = 1.36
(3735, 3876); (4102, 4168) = 1.69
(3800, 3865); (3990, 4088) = 1.73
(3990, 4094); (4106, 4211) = 1.04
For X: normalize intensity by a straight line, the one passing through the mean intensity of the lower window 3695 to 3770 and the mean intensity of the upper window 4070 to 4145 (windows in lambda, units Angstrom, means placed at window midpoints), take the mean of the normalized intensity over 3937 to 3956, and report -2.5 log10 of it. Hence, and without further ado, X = 0.39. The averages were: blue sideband 14.1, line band 13.5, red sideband 23.4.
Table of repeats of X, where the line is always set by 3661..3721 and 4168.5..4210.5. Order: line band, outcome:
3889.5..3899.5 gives 0.21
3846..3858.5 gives 0.30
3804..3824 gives 0.20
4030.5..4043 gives -0.09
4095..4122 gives -0.05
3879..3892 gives 0.40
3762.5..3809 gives 0.07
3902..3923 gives 0.21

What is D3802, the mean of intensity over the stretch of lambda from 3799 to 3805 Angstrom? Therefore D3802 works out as 16.1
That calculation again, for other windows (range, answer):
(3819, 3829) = 11.3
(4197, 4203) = 21.2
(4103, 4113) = 22.2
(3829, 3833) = 9.05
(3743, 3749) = 10.2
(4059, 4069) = 20.3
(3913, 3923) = 16.9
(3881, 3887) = 14.8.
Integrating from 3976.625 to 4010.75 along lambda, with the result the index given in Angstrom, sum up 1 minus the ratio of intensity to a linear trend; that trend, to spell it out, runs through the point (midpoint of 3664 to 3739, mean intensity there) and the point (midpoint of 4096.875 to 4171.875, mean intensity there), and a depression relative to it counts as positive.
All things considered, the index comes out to -0.68 Angstrom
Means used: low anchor 15.6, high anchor 23.5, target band 21.3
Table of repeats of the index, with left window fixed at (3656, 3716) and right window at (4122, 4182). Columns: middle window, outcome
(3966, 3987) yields 7.60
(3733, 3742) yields 4.00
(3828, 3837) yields 5.40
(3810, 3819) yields 1.83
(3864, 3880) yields 4.66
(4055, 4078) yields 1.11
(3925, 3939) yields 8.69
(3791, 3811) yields 2.99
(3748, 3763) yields 3.95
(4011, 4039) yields -1.29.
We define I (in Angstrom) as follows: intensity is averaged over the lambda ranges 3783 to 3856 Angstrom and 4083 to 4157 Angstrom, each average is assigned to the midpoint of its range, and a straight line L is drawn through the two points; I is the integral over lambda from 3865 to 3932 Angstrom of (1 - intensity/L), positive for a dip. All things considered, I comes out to 7.15 Angstrom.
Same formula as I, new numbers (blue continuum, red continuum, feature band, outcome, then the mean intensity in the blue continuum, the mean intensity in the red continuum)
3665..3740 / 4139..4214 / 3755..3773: 1.91 Angstrom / 15.4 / 23.2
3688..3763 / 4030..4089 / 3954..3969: 5.16 Angstrom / 14.3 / 22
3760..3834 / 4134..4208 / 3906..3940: 9.96 Angstrom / 15.3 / 23.1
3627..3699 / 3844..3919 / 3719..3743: 6.07 Angstrom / 17.1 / 14.7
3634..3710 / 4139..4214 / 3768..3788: -0.67 Angstrom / 17.1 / 23.2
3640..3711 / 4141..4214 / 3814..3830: 6.36 Angstrom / 17.1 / 23.2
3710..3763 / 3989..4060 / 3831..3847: 6.85 Angstrom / 13.5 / 22.4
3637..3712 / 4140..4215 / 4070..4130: -3.10 Angstrom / 17.1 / 23.3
